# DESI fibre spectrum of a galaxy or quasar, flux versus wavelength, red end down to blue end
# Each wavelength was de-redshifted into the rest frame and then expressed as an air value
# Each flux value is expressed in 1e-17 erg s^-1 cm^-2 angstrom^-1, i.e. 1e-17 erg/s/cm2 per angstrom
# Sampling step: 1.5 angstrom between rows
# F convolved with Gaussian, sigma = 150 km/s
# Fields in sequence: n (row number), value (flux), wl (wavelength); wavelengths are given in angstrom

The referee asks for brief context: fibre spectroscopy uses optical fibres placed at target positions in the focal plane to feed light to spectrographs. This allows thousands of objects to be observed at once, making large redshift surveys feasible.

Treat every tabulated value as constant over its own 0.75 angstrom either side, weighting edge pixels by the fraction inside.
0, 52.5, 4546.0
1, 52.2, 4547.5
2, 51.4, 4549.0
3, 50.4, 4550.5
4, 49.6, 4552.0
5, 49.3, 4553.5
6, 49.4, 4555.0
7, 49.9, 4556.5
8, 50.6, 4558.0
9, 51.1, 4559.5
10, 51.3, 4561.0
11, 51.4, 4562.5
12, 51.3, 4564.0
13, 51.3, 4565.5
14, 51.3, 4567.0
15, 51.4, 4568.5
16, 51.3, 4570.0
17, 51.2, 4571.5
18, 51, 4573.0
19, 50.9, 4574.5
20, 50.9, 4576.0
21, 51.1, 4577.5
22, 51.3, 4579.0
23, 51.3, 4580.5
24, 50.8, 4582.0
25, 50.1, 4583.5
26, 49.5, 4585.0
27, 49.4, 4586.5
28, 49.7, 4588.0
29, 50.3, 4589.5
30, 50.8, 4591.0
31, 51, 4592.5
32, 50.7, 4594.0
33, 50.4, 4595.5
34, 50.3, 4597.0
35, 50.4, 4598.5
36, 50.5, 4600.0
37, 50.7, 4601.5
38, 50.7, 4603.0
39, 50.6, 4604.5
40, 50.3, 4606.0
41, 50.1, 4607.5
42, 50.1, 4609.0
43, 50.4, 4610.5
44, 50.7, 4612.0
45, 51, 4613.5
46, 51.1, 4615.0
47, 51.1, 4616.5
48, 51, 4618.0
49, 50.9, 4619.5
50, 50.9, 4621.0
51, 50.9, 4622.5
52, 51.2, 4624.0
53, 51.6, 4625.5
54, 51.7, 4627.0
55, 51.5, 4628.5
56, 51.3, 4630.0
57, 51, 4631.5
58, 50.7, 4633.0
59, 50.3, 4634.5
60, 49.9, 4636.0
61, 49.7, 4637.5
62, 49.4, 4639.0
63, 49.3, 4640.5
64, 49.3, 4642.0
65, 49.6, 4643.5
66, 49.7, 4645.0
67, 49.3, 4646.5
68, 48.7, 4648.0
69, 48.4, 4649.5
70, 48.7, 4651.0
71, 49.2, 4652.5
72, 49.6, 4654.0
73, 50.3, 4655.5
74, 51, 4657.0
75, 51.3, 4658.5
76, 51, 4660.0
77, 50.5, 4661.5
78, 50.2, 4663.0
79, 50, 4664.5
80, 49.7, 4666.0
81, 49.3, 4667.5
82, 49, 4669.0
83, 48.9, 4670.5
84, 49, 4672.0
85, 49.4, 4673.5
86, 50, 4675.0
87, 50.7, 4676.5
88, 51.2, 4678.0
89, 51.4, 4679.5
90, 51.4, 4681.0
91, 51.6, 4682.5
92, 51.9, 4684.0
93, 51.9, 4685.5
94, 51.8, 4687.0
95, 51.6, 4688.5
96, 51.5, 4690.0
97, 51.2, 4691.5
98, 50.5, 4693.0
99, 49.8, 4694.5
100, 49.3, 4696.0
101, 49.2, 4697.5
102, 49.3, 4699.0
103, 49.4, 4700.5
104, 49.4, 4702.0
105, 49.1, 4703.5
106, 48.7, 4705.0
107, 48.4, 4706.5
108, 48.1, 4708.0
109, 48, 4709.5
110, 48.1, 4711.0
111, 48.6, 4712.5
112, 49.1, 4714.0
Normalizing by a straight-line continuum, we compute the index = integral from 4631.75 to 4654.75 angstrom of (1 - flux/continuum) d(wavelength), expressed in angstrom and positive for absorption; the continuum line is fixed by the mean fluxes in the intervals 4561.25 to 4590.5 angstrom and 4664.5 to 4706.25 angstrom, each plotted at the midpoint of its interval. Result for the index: 0.4 angstrom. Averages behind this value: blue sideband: 50.8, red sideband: 50.2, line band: 49.5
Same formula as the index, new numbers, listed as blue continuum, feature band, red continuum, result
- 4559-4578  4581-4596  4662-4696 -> 0.23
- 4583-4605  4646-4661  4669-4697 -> 0.23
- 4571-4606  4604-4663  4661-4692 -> 0.28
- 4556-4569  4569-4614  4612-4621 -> 0.39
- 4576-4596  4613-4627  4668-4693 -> -0.14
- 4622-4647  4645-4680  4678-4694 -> 0.76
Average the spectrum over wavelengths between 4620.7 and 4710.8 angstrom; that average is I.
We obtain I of 50.1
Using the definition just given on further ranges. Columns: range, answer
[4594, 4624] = 50.7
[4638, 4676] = 49.6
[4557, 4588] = 50.9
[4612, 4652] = 50.3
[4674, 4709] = 50.3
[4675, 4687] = 51.4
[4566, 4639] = 50.7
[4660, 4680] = 50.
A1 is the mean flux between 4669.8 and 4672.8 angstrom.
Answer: 49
